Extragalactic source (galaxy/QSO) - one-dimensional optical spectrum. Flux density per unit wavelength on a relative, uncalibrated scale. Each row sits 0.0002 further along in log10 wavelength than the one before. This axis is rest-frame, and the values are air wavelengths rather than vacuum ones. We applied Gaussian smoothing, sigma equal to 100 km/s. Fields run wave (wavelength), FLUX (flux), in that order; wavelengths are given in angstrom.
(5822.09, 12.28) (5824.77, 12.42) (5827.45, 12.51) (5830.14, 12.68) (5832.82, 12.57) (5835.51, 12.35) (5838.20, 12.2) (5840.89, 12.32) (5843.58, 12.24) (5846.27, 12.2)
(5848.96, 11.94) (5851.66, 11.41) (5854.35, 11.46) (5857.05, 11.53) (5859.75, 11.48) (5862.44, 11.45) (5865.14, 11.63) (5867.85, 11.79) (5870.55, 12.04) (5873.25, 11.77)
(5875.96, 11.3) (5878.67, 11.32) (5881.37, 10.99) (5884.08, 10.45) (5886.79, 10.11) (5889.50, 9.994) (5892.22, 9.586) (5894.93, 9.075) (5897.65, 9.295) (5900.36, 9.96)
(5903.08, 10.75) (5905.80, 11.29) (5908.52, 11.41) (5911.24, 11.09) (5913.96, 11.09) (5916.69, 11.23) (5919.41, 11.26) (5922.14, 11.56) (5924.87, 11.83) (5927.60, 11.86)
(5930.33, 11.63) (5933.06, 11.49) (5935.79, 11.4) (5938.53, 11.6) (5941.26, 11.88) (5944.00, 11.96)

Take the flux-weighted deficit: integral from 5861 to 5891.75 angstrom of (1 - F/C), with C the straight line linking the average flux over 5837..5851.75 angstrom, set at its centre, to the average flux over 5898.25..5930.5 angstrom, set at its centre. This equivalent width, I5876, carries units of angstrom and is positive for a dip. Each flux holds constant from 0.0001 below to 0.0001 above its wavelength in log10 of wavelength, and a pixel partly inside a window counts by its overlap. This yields 1.5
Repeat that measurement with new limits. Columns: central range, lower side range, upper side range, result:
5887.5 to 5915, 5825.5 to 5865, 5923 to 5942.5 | 3.38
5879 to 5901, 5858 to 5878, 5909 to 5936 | 2.97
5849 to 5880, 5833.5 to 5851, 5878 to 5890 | -0.71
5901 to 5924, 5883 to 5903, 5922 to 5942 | -0.95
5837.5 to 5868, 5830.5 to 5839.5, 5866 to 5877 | 0.71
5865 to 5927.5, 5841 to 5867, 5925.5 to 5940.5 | 4.09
